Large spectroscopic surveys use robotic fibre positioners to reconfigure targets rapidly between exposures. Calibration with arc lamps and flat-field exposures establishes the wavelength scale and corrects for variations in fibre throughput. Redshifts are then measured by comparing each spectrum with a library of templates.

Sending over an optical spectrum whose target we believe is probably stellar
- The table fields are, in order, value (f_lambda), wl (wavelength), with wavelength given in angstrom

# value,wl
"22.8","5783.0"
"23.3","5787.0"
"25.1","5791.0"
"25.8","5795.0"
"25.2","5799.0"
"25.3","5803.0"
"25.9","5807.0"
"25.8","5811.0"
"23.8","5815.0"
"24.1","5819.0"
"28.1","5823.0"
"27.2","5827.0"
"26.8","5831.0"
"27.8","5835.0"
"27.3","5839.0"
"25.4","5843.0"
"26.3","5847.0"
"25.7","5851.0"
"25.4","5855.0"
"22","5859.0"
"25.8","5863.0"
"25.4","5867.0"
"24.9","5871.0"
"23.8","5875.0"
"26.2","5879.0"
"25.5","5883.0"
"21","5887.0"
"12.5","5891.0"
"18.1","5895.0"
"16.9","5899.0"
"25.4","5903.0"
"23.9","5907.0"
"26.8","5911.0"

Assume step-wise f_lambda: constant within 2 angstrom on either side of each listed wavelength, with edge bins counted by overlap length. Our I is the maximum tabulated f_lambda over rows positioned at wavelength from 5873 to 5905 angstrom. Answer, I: 26.2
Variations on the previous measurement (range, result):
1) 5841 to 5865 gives 26.3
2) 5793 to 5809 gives 25.9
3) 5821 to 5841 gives 28.1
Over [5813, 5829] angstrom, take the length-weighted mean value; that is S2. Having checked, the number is 25.8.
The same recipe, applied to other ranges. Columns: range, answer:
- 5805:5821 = 24.9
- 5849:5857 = 25.5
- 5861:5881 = 25.2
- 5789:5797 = 25.5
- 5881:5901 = 18.8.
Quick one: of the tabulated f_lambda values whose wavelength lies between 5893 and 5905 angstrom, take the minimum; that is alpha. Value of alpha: 16.9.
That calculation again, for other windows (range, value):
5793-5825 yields 23.8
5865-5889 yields 21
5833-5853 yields 25.4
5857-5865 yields 22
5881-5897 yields 12.5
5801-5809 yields 25.3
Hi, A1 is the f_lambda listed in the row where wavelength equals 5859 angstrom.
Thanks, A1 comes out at 22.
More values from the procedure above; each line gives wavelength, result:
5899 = 16.9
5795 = 25.8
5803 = 25.3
